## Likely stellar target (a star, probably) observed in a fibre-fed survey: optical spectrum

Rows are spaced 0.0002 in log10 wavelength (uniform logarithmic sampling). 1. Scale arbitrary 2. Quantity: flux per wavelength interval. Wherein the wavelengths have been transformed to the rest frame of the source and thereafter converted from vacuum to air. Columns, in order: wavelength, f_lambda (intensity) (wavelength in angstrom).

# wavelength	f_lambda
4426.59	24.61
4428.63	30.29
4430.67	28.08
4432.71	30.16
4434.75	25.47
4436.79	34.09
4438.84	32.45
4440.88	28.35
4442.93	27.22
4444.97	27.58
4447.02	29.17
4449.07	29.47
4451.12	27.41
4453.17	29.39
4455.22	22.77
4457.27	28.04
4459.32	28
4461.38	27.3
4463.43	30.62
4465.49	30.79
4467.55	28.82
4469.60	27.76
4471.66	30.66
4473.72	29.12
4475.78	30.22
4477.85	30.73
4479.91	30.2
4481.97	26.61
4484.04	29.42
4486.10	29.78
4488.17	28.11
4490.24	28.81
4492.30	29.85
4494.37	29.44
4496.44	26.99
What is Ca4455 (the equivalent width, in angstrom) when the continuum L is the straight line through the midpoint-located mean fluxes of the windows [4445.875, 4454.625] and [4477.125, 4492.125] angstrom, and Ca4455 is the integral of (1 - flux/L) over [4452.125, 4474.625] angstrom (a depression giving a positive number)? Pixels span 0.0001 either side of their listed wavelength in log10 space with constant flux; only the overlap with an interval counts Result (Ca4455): 0.2 angstrom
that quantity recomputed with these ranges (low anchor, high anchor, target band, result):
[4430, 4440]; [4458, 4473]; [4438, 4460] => 1.13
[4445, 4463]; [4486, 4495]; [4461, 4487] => -0.84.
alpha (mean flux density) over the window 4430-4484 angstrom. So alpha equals 28.9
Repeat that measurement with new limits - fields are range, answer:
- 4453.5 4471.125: 28.2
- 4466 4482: 29.5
